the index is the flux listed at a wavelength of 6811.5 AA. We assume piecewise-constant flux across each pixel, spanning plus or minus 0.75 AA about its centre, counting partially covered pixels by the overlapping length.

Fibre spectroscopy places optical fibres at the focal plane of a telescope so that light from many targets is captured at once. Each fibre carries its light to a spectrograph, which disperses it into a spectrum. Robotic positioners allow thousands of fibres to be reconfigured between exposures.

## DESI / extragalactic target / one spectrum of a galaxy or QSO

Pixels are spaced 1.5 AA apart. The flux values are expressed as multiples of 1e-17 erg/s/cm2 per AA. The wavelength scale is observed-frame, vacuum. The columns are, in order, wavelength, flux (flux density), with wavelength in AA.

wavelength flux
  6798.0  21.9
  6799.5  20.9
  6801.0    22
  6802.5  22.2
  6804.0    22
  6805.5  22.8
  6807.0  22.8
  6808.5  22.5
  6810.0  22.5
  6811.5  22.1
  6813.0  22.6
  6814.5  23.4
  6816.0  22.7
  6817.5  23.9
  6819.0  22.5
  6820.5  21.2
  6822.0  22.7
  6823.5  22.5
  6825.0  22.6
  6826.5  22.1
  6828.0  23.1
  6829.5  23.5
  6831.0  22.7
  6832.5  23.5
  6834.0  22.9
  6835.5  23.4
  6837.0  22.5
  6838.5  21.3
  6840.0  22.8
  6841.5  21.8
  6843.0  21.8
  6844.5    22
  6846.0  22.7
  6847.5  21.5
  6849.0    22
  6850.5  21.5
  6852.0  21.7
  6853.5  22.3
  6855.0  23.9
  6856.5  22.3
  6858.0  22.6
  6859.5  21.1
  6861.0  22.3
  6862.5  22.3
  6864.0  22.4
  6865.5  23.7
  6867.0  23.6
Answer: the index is 22.1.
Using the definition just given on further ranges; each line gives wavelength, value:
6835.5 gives 23.4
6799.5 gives 20.9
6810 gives 22.5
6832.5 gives 23.5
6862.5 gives 22.3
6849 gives 22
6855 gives 23.9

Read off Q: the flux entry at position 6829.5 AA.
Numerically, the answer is 23.5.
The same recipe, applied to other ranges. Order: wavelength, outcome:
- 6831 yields 22.7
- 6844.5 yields 22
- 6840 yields 22.8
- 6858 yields 22.6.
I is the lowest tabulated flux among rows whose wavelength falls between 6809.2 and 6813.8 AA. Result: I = 22.1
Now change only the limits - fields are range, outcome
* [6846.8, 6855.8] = 21.5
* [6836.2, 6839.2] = 21.3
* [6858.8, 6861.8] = 21.1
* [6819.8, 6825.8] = 21.2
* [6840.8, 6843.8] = 21.8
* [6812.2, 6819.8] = 22.5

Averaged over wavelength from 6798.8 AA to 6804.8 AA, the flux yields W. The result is 21.8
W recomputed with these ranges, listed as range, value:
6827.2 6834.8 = 23.1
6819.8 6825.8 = 22.3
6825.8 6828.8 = 22.6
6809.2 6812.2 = 22.3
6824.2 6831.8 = 22.8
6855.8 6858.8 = 22.4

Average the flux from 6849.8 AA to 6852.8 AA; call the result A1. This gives 21.6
